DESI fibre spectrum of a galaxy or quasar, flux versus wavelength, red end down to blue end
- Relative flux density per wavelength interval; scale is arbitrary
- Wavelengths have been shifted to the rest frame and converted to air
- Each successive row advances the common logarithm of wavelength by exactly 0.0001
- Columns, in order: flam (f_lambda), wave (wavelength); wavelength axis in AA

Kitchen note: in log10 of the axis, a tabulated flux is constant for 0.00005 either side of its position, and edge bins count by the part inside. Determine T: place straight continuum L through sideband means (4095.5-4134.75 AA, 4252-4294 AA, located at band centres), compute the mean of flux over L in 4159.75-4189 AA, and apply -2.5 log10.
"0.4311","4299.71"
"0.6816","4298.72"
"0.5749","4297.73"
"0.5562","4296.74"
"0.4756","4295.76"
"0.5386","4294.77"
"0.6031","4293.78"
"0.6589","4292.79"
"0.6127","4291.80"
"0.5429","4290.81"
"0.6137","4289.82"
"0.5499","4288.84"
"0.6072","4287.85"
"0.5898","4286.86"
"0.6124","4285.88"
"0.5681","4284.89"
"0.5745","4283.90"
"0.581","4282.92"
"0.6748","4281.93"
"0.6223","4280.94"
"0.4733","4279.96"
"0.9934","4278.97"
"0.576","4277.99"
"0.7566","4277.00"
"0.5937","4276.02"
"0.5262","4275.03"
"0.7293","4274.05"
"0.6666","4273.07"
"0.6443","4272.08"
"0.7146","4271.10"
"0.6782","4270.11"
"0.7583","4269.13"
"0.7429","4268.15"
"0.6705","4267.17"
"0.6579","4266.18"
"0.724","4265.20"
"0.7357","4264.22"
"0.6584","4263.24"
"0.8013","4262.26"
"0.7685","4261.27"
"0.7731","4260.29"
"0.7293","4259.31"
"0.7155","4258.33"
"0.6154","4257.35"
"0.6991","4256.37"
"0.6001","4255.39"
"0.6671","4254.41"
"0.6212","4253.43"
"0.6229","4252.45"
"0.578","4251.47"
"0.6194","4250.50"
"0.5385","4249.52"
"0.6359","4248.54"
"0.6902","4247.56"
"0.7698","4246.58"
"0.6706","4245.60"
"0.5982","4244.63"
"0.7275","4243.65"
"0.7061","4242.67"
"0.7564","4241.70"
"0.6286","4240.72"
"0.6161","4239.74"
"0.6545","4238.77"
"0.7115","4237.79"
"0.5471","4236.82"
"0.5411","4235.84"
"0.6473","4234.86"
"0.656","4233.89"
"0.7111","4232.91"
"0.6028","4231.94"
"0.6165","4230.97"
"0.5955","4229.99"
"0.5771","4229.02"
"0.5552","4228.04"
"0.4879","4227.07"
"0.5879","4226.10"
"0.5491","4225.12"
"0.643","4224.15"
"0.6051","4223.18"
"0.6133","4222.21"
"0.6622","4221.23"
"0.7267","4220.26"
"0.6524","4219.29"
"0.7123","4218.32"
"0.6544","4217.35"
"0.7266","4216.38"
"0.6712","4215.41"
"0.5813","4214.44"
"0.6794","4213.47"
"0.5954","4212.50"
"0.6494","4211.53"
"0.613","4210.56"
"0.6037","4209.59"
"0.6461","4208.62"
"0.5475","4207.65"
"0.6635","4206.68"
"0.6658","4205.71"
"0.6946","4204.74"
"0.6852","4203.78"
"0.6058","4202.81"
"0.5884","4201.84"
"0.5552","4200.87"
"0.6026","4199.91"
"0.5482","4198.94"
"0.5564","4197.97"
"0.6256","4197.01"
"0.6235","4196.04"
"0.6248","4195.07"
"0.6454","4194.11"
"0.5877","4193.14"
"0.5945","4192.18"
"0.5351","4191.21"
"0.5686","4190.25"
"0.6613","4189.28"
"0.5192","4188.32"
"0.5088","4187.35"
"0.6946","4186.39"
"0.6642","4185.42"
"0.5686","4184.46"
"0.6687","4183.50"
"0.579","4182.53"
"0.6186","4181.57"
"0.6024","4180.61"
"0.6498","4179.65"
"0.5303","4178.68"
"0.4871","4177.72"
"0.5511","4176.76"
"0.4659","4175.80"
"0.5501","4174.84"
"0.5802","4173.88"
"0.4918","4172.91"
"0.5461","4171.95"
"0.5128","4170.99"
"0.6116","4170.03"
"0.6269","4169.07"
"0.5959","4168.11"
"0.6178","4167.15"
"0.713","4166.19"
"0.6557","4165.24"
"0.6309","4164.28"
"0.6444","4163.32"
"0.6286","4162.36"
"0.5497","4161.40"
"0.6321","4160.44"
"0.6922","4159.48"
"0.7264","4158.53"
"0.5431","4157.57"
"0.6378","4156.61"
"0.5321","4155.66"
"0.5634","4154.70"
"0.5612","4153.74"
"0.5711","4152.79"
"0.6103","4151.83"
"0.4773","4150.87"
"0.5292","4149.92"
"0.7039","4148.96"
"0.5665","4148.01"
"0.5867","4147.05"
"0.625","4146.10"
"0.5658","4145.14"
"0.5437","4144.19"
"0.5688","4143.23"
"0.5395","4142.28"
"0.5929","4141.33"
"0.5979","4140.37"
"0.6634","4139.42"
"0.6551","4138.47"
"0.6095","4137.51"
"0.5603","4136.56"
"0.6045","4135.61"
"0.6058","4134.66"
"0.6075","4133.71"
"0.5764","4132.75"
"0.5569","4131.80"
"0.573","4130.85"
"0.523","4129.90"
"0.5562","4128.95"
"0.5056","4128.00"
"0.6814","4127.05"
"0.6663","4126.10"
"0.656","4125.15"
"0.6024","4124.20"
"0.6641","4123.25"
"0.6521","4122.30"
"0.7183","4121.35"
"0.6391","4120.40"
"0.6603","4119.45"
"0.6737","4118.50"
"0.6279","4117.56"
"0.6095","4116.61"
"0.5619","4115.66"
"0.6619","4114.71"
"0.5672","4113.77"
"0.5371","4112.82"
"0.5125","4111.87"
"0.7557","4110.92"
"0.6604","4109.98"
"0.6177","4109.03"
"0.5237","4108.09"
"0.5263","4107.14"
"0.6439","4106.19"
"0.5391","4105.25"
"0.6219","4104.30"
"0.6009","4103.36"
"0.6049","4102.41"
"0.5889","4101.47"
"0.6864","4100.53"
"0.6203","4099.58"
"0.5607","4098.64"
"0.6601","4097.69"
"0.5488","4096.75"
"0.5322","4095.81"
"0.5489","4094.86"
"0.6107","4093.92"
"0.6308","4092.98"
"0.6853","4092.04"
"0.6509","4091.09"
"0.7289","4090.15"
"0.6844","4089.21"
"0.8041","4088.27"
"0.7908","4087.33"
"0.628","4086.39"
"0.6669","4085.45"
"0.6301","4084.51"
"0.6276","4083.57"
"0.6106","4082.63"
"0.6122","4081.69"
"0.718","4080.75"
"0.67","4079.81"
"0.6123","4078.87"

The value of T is 0.06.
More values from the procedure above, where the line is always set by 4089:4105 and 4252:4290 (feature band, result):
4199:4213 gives 0.05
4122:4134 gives 0.05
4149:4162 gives 0.08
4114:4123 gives -0.03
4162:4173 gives 0.05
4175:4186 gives 0.11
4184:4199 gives 0.08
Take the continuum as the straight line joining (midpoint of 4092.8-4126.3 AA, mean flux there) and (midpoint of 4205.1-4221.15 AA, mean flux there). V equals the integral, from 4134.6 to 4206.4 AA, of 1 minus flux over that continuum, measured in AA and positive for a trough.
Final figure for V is 4.4 AA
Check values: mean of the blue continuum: 0.613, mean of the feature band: 0.596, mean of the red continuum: 0.65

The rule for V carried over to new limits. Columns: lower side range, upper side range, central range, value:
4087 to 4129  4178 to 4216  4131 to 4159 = 1.40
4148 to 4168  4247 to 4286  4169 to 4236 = 2.90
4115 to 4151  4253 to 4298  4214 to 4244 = -0.07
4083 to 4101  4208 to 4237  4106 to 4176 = 4.17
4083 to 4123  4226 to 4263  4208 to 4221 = -0.18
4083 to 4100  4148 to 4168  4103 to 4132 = 0.97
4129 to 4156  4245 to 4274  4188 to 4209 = 0.75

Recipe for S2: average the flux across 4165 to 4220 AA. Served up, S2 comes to 0.607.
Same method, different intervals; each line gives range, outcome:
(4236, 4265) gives 0.67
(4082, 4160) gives 0.612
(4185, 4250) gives 0.627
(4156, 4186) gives 0.599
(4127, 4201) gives 0.59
